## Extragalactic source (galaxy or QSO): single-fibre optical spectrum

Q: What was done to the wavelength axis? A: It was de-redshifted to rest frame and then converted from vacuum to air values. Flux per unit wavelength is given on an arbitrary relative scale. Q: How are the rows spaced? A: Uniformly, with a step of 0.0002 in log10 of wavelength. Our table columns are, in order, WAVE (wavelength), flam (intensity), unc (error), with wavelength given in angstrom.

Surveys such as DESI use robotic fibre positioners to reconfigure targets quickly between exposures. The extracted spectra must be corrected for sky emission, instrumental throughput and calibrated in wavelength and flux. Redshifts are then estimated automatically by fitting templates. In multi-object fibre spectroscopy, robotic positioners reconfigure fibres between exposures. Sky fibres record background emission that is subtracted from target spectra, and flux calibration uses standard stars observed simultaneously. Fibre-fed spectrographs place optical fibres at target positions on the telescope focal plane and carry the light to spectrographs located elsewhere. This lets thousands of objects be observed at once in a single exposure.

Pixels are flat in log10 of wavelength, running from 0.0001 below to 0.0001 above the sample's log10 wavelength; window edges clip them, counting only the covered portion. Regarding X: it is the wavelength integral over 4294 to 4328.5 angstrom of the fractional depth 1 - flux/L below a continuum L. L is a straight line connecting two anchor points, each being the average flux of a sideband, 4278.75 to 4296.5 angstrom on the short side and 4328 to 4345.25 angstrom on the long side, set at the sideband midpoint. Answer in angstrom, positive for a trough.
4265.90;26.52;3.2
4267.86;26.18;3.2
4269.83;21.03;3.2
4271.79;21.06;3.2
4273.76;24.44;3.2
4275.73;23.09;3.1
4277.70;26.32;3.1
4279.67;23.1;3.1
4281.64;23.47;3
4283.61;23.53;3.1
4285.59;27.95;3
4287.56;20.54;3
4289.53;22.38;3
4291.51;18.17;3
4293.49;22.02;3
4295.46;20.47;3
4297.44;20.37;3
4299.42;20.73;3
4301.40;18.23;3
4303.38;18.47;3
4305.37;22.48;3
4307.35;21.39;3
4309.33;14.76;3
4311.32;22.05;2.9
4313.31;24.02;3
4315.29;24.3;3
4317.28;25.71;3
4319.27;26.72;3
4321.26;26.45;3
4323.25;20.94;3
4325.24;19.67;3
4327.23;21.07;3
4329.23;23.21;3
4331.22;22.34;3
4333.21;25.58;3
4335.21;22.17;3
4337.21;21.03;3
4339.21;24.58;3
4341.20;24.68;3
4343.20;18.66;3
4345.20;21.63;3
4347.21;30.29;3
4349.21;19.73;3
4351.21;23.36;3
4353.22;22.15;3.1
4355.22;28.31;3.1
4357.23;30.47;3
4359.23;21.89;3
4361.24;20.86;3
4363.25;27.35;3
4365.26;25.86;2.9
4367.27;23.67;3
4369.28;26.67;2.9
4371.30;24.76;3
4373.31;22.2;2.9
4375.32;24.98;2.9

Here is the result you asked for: 1.4 angstrom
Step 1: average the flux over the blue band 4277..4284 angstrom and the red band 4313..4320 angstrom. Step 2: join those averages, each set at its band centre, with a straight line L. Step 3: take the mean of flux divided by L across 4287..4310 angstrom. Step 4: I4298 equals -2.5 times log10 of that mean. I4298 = 0.22 mag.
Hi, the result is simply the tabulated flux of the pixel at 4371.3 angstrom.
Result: 24.76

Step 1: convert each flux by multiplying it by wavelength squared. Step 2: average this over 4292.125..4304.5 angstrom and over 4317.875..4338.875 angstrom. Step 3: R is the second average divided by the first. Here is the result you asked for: 1.17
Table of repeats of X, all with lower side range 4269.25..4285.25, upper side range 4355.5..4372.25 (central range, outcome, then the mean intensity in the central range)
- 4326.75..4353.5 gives 2.0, 22.9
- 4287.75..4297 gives 1.2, 20.7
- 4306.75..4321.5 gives 0.7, 23.1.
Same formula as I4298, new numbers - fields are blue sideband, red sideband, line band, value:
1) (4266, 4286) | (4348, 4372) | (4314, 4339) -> 0.05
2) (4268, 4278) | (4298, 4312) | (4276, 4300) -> -0.04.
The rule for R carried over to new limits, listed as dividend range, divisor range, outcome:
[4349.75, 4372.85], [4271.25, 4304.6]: 1.17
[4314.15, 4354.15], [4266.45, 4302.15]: 1.06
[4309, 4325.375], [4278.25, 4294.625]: 1.04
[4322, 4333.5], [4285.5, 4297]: 1.05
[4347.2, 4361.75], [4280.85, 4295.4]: 1.12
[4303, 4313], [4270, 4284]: 0.87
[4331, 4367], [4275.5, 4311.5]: 1.14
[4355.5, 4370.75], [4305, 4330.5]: 1.15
